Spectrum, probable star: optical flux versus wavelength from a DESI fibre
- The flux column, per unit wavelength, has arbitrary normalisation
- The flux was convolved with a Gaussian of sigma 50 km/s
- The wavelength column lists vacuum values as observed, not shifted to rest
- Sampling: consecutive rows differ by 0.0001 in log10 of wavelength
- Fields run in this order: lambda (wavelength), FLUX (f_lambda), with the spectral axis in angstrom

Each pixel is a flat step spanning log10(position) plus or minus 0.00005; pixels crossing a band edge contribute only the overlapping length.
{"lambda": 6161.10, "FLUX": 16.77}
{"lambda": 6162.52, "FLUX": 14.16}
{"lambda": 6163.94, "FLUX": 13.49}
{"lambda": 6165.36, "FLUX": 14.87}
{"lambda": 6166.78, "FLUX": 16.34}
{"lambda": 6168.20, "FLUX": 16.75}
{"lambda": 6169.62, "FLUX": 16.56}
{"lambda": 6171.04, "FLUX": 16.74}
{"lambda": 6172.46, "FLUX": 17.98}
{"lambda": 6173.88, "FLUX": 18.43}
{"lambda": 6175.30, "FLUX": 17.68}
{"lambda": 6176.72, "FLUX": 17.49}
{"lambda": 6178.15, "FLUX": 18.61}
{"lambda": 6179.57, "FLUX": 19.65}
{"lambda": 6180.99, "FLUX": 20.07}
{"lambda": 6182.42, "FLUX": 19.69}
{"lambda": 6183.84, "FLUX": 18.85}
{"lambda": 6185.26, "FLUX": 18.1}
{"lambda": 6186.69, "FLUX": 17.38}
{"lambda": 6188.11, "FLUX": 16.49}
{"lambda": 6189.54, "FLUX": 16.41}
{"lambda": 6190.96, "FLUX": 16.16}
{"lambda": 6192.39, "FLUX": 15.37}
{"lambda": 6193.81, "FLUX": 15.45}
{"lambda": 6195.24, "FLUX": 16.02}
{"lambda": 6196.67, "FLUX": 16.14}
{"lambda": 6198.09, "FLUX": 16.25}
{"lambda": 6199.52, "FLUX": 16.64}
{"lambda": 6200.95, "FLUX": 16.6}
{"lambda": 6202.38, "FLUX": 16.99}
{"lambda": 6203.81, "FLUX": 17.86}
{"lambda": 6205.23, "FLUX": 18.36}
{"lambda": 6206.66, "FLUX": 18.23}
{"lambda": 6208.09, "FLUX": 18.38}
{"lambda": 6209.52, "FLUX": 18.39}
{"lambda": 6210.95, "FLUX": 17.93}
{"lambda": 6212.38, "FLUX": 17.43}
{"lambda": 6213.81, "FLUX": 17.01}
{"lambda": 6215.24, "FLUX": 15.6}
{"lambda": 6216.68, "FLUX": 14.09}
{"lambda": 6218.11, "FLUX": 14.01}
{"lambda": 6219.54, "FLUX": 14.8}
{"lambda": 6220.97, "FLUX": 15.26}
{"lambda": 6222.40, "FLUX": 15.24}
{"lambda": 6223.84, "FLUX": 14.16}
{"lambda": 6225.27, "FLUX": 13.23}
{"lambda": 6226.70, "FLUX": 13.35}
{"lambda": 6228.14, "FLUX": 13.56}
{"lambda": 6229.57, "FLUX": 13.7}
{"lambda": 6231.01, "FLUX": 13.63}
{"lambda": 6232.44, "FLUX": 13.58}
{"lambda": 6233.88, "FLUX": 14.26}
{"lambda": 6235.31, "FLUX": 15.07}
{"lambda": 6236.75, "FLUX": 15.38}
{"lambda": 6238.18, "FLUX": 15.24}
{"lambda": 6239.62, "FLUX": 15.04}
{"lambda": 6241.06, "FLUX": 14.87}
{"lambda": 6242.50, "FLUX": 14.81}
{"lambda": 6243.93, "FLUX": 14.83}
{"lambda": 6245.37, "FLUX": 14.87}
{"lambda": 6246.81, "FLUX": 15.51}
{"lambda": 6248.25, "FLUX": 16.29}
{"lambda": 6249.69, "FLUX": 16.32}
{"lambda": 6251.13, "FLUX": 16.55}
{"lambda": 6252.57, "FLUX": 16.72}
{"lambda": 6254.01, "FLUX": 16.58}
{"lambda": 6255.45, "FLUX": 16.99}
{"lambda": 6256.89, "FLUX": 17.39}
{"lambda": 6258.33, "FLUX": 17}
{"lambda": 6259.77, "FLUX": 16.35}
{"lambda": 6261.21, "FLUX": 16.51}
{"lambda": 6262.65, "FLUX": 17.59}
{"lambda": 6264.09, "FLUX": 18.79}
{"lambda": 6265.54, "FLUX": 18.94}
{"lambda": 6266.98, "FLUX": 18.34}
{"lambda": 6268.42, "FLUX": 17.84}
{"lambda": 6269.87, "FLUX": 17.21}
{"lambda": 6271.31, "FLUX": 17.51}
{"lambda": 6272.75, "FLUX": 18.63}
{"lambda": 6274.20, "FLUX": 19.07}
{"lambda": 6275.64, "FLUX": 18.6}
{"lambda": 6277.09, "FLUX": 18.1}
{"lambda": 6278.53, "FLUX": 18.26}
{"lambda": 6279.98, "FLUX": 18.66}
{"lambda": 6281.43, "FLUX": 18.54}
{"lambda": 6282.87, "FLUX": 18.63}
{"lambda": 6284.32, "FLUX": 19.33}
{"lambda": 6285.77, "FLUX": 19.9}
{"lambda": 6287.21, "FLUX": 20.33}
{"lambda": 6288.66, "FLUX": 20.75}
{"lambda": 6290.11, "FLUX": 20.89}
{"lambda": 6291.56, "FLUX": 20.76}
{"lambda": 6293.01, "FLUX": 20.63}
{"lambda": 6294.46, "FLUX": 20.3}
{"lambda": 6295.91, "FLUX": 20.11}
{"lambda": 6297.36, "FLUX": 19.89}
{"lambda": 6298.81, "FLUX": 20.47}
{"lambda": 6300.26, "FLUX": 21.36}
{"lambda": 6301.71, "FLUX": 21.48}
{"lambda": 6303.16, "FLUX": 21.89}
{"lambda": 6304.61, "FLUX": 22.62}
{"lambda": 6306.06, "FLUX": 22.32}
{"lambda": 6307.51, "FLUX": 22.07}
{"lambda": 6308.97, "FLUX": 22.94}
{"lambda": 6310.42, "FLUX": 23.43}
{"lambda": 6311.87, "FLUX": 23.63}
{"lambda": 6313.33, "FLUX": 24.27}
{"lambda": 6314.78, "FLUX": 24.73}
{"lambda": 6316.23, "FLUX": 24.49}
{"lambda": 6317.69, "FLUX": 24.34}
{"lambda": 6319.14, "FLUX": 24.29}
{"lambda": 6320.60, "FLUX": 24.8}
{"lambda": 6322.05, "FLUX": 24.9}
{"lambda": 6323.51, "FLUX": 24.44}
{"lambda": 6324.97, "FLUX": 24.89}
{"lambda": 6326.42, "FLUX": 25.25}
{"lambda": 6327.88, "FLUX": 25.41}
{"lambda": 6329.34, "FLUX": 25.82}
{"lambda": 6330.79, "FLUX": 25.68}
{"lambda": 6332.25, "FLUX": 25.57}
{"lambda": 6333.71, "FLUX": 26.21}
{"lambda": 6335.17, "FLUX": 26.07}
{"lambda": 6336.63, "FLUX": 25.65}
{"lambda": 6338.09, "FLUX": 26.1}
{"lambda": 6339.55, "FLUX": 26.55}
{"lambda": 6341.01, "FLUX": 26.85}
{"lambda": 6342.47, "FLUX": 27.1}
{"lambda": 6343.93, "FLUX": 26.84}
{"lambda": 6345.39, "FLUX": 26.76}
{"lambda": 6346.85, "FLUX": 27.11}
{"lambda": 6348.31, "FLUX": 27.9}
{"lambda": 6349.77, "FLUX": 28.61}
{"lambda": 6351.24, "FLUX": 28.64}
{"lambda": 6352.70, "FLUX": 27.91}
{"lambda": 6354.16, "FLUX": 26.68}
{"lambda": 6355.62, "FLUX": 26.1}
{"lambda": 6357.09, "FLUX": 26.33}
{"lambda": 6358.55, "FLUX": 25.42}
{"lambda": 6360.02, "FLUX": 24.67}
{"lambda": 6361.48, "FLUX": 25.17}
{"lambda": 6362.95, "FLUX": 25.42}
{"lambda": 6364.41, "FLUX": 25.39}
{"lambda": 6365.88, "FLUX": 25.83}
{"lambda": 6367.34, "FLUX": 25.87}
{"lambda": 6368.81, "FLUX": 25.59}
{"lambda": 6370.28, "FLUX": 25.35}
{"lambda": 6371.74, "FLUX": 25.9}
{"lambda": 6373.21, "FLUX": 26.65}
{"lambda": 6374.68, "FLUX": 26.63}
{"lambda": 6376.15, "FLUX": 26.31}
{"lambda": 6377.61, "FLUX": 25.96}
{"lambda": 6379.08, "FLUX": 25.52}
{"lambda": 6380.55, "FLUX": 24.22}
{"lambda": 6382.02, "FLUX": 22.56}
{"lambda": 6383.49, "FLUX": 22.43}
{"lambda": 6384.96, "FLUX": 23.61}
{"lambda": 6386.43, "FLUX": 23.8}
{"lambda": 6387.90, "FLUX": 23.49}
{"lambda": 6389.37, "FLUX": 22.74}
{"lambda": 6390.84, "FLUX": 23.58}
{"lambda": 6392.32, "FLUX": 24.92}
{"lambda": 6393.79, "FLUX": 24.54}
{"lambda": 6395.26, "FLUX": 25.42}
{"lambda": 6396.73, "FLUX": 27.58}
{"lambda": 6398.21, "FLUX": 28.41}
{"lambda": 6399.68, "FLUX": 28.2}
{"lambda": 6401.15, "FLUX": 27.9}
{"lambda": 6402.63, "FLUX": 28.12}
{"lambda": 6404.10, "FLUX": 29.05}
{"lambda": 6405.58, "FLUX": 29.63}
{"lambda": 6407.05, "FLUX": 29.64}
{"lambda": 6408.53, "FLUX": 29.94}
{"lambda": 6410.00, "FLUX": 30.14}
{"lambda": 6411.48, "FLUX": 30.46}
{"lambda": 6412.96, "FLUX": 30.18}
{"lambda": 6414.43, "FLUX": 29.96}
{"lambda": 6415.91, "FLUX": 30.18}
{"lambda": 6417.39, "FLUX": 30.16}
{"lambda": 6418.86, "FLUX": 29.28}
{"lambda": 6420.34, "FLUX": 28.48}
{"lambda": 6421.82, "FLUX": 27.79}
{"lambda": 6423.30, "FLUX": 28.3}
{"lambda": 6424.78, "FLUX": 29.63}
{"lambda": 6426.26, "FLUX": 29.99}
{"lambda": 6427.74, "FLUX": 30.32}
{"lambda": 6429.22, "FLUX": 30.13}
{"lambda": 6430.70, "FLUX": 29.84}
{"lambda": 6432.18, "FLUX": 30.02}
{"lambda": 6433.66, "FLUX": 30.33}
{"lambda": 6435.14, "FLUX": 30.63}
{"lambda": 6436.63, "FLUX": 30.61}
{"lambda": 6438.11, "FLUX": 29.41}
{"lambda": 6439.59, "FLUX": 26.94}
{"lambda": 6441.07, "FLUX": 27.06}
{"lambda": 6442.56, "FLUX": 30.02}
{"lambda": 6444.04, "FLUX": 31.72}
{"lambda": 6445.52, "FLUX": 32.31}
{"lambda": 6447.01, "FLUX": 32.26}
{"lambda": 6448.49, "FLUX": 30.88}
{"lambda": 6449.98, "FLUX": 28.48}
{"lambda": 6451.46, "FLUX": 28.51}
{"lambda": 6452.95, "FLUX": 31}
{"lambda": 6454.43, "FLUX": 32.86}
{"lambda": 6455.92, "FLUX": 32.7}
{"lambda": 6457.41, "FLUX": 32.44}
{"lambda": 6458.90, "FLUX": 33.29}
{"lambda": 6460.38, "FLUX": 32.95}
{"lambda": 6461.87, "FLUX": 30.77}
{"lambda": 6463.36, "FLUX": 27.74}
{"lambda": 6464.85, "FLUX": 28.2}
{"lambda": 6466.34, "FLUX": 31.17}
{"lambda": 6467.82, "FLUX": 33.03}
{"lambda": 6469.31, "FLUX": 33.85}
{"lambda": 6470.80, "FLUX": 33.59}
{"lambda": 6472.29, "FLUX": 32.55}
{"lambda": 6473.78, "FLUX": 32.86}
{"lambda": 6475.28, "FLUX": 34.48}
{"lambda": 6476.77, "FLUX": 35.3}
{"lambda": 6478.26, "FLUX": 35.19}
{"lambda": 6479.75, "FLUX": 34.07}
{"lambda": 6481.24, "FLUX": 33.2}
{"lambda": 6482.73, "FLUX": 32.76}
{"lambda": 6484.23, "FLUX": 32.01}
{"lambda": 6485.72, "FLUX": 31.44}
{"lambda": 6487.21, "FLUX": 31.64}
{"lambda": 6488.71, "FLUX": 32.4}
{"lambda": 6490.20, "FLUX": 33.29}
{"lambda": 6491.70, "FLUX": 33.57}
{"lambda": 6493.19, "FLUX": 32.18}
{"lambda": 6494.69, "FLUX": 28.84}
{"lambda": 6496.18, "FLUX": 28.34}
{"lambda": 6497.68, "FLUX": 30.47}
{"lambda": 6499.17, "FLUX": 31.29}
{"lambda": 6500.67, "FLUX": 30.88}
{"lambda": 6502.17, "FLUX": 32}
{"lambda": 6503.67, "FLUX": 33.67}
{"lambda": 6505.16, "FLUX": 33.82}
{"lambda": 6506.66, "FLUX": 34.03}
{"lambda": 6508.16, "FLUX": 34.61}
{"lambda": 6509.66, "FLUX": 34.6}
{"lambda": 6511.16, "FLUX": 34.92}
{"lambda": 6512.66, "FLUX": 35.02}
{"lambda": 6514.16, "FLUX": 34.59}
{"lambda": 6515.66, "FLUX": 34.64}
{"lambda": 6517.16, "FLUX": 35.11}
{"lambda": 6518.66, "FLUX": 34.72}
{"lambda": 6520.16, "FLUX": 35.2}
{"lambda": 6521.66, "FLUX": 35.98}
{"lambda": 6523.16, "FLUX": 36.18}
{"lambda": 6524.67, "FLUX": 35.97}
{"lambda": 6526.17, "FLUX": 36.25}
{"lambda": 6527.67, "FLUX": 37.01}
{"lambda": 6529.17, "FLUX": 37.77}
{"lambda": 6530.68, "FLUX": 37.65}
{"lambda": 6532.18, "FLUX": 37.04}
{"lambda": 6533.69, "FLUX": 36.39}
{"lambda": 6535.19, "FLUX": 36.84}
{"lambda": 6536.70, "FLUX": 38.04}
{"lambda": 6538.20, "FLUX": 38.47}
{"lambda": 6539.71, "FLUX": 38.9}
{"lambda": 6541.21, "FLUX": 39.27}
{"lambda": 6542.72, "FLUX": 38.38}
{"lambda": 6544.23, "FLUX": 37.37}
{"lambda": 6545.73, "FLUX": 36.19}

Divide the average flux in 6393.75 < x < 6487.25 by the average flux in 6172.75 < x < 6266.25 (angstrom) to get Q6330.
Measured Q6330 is 1.86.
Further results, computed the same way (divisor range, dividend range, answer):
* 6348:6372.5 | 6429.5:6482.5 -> 1.20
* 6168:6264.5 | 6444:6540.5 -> 2.05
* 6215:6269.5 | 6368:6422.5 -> 1.72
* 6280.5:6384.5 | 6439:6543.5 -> 1.38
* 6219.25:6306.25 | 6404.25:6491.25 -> 1.78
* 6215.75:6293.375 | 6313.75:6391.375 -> 1.53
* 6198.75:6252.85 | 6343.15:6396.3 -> 1.64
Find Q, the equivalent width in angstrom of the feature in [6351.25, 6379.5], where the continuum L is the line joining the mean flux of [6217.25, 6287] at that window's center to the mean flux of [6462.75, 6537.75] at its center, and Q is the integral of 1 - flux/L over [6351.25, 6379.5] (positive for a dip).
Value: -2.0 angstrom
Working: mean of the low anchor 16.4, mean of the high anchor 33.8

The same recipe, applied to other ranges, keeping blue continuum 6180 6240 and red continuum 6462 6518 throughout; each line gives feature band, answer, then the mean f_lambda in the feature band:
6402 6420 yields -1.08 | 29.7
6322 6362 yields -3.91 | 26.3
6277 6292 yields 0.75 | 19.5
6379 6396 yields 1.78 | 23.8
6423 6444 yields -0.18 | 29.6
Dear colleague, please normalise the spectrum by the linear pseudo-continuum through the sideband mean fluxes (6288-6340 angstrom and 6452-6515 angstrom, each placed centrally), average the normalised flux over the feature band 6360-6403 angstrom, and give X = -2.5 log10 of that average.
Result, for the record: 0.07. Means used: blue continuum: 23.5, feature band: 25.4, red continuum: 32.6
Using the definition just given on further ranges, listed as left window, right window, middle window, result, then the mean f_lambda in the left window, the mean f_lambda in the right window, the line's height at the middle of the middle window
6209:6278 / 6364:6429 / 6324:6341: -0.15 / 16.1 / 27.1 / 22.5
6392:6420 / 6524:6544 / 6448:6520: 0.05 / 28.7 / 37.5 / 34.1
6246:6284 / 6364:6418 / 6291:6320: -0.09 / 17.6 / 26.6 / 20.5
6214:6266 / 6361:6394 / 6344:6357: -0.19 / 15.4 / 24.8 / 23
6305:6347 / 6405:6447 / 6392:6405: 0.05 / 25.1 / 29.8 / 28.5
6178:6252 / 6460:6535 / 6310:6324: -0.09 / 16.1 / 33.5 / 22.4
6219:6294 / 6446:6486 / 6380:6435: 0.01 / 16.8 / 32.1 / 27.9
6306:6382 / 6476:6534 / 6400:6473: 0.00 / 25.6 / 33.9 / 30.4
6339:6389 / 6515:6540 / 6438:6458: 0.03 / 25.8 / 36.6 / 31.3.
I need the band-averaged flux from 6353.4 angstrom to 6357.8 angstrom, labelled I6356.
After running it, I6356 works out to 26.4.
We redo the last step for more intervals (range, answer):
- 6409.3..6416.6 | 30.2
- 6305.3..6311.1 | 22.7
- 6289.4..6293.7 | 20.7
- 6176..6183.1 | 19.1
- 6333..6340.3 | 26.1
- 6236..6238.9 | 15.3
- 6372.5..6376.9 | 26.6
